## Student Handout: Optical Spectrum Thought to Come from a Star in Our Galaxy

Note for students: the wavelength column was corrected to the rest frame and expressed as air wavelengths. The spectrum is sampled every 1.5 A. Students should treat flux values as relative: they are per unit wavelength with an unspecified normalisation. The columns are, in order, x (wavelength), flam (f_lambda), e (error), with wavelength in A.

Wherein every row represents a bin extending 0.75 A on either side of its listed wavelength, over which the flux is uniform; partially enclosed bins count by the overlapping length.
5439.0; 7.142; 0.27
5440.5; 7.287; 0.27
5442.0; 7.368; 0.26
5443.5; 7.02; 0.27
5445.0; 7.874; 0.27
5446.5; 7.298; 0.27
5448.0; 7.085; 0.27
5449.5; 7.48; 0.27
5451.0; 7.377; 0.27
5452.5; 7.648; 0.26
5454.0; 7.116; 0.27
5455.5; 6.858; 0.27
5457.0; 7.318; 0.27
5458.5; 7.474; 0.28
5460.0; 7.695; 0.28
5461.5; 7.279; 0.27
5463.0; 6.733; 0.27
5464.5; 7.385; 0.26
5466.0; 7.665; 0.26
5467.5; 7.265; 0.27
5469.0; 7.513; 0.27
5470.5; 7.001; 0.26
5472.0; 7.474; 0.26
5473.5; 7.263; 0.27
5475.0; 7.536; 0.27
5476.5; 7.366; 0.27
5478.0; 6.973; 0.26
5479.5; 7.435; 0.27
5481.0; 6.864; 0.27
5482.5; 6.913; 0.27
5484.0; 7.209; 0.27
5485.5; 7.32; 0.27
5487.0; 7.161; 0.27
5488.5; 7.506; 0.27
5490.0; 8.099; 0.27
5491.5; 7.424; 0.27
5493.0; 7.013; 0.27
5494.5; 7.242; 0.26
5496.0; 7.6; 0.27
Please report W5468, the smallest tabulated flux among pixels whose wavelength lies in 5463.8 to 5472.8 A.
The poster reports 7.001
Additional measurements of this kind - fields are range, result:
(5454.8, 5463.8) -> 6.733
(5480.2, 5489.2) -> 6.864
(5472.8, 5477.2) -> 7.263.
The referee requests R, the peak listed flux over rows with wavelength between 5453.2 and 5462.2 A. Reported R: 7.695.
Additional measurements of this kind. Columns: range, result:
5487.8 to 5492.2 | 8.099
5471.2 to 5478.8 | 7.536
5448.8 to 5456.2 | 7.648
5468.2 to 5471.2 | 7.513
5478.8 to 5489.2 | 7.506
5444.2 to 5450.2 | 7.874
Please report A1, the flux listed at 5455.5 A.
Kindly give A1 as 6.858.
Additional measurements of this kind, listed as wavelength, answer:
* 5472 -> 7.474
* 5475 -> 7.536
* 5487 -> 7.161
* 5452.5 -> 7.648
